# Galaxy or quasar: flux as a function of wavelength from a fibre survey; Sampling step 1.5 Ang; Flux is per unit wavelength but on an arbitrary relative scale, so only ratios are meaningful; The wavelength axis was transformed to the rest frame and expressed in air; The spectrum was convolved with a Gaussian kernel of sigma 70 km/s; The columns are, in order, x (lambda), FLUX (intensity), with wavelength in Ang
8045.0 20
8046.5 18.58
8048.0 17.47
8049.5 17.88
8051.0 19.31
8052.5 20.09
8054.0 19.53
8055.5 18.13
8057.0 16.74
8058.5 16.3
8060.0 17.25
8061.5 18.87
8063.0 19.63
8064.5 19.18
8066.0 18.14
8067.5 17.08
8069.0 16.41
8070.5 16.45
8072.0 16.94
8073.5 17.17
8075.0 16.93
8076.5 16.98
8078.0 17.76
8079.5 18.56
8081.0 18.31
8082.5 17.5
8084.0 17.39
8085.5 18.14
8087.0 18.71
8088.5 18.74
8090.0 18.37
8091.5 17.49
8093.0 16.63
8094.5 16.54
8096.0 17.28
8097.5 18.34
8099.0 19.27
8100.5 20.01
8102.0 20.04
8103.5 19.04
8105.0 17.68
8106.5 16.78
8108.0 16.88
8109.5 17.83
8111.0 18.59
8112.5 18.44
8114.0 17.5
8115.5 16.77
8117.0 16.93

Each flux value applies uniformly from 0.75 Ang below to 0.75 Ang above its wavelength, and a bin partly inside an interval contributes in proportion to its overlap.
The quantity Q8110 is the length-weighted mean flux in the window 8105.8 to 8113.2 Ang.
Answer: 17.7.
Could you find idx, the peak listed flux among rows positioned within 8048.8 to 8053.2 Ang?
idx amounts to 20.09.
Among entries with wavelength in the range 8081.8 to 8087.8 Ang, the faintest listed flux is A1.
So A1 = 17.39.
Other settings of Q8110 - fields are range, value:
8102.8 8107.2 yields 17.8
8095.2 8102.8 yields 19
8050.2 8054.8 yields 19.6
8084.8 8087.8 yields 18.4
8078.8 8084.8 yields 17.9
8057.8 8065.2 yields 18.3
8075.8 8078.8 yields 17.4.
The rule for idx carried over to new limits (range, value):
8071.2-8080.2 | 18.56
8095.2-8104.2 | 20.04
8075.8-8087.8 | 18.71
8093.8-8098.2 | 18.34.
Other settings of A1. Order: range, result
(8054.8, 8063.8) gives 16.3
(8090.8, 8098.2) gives 16.54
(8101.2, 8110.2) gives 16.78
